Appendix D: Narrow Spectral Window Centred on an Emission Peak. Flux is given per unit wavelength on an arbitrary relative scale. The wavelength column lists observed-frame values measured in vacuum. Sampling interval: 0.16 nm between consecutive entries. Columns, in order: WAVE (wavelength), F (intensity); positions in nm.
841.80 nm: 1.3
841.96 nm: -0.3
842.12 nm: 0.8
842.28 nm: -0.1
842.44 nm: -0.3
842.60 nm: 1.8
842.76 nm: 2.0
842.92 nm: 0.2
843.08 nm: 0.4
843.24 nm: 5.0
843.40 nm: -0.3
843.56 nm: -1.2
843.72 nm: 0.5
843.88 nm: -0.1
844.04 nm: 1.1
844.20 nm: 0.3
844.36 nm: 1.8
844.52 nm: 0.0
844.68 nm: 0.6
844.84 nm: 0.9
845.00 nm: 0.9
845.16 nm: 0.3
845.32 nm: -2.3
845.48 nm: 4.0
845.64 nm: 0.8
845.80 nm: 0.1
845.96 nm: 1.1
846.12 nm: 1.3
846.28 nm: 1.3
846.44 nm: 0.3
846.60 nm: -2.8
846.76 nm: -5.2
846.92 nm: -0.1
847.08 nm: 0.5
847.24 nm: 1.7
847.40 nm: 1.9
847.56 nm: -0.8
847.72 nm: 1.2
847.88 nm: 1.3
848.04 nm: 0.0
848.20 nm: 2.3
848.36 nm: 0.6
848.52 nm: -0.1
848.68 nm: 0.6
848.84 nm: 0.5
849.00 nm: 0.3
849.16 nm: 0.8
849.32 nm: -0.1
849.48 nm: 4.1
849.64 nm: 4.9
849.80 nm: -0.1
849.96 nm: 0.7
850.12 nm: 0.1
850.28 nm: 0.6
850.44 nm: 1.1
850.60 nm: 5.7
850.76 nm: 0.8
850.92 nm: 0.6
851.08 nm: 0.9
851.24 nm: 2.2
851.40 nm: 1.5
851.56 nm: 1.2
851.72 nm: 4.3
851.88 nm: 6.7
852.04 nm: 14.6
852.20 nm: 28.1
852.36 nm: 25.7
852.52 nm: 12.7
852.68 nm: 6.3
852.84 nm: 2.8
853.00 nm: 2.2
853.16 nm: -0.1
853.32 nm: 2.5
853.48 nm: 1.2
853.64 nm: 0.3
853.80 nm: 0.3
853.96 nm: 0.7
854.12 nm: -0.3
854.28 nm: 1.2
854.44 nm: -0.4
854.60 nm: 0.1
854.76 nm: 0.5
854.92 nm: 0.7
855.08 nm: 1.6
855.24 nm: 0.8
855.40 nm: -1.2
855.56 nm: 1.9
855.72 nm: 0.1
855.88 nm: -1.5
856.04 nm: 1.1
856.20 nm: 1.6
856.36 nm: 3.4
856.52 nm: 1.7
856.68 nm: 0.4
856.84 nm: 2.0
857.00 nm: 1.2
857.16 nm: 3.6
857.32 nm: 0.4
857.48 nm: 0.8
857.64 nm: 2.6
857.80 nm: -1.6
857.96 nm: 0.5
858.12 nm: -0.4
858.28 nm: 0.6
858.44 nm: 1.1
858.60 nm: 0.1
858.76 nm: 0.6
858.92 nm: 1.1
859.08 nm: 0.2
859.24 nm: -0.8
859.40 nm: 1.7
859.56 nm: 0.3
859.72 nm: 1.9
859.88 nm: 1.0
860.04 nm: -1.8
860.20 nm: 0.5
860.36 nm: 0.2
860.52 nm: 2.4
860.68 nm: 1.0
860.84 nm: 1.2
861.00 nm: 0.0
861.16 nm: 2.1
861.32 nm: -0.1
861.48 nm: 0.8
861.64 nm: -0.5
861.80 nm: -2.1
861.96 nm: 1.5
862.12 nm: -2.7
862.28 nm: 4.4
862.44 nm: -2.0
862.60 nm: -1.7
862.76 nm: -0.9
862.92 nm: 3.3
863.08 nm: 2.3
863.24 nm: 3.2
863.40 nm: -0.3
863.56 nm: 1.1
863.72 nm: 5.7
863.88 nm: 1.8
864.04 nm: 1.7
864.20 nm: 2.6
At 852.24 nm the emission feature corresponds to H-beta 4861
